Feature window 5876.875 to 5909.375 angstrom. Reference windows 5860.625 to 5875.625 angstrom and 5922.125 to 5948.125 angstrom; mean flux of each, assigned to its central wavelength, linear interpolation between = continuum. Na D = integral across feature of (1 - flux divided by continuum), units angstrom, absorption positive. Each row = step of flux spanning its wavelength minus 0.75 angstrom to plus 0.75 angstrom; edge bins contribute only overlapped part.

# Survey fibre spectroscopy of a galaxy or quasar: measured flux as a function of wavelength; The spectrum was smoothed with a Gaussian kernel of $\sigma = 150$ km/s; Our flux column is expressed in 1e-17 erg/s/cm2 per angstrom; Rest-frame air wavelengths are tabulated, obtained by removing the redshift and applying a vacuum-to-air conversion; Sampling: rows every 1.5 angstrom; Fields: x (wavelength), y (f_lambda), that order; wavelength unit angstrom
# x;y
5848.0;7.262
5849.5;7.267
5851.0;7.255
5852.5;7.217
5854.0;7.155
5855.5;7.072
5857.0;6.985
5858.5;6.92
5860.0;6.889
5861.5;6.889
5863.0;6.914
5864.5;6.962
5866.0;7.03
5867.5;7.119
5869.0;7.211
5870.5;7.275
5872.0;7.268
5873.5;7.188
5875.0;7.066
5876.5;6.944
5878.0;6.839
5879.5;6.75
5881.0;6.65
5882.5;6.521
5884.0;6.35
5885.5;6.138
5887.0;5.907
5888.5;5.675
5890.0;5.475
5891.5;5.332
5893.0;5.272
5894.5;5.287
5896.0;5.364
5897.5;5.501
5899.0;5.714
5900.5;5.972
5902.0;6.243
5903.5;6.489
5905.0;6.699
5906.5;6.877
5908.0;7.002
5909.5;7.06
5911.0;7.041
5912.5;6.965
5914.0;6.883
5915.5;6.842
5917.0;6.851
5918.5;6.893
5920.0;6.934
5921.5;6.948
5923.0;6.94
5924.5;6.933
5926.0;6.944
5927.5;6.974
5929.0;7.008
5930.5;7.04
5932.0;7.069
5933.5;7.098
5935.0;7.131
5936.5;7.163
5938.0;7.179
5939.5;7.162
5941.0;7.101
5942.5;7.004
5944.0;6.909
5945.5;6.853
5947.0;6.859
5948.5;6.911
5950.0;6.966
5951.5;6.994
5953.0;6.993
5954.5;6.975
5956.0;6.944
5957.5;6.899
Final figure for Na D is 4.3 angstrom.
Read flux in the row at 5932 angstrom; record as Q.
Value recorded 7.069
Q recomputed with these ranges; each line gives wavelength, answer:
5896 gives 5.364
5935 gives 7.131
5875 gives 7.066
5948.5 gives 6.911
